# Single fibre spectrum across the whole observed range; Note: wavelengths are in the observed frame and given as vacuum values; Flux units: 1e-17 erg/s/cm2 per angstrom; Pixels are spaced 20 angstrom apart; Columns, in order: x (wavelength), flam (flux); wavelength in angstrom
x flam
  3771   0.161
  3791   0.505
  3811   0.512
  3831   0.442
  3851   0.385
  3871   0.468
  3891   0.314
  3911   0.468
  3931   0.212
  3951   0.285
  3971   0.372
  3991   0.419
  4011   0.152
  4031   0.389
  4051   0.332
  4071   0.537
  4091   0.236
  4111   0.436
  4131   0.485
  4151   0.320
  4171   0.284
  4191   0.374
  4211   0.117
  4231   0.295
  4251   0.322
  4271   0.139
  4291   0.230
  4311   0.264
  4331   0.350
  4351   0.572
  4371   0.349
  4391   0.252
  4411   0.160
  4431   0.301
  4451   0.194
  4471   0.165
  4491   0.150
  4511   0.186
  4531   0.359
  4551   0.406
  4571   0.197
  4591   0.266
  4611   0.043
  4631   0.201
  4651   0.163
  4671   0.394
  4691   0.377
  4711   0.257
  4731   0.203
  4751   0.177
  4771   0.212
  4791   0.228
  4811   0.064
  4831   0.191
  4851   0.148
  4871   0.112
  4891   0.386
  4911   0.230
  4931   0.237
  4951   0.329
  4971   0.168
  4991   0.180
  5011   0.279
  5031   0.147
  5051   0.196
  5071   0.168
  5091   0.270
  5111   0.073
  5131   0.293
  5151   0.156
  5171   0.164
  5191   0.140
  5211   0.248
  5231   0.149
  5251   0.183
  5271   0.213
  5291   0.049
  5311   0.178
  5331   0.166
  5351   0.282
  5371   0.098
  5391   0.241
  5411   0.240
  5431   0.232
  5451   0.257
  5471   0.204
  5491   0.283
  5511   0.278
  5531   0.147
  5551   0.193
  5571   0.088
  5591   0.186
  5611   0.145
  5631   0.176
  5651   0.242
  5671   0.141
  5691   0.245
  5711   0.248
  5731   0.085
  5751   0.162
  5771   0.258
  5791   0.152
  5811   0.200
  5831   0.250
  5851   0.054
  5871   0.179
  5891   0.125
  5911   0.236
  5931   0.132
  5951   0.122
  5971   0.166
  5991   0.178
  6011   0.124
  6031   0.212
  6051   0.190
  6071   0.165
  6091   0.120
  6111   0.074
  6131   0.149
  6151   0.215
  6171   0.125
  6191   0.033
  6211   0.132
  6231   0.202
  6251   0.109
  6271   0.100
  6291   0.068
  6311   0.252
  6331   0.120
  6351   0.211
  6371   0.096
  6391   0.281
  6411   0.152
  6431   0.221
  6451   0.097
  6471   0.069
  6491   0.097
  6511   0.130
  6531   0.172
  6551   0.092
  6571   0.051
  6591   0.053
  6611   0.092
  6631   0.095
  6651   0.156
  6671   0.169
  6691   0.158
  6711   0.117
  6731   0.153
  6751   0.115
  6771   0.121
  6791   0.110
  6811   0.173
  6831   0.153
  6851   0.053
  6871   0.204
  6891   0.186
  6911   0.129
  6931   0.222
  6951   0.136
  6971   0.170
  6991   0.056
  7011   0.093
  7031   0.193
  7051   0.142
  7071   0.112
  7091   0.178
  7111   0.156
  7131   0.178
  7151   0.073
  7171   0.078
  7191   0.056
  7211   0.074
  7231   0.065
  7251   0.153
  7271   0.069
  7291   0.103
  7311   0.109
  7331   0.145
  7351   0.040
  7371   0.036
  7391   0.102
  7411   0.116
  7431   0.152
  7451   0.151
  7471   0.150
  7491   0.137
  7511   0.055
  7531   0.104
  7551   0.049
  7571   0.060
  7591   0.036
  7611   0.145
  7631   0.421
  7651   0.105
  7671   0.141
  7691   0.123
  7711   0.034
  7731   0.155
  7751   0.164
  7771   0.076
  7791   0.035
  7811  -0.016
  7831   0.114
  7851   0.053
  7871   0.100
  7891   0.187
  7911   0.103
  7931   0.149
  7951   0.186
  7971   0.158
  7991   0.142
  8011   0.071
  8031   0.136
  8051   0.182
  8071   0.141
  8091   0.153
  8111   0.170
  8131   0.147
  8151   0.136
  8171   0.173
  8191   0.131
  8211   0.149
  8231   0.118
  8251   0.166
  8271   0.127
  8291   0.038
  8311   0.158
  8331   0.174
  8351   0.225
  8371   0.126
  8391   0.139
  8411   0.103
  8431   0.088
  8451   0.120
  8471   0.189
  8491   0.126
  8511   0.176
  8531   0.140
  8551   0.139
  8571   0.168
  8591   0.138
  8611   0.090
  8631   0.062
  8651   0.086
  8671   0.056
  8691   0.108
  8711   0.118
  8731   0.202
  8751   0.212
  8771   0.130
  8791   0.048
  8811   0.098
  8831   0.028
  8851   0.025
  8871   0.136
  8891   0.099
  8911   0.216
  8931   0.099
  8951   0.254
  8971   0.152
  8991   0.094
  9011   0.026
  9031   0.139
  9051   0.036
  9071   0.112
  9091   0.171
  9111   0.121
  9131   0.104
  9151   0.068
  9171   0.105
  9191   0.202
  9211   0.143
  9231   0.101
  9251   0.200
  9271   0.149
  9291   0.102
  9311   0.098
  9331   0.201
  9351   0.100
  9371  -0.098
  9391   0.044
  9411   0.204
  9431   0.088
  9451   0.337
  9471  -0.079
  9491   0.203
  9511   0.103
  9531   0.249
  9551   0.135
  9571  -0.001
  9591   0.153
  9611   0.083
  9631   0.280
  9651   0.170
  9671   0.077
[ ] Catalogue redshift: 1.044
